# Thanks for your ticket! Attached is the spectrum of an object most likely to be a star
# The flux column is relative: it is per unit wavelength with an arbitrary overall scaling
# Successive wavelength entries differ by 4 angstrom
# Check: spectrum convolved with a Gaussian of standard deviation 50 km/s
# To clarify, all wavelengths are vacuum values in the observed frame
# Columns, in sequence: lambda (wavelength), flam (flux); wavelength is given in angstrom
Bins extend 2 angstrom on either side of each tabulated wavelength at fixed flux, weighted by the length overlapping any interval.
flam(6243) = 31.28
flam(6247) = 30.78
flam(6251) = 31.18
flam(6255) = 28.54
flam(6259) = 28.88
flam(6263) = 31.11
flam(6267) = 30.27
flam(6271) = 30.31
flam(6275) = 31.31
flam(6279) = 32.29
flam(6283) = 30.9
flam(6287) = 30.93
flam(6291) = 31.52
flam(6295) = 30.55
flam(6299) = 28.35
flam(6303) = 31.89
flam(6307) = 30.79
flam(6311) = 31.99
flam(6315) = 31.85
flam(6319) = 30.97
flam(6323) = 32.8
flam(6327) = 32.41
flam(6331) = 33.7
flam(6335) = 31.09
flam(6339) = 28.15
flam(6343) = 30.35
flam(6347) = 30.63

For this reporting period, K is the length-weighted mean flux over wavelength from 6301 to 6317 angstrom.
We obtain 31.6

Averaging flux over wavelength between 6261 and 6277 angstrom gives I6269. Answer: 30.8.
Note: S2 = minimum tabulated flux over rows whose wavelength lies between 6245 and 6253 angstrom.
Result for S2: 30.78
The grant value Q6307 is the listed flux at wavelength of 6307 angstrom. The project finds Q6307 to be 30.79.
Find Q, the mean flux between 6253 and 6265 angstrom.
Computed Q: 29.5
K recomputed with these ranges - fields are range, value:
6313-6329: 32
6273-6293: 31.4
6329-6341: 31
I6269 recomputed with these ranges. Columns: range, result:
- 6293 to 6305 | 30.3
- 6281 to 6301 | 30.4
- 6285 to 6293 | 31.2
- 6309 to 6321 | 31.6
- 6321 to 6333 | 33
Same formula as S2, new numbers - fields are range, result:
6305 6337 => 30.79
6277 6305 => 28.35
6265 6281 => 30.27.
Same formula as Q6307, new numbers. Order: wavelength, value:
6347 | 30.63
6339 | 28.15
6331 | 33.7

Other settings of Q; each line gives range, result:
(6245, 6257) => 30.2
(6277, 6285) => 31.6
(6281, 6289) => 30.9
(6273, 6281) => 31.8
